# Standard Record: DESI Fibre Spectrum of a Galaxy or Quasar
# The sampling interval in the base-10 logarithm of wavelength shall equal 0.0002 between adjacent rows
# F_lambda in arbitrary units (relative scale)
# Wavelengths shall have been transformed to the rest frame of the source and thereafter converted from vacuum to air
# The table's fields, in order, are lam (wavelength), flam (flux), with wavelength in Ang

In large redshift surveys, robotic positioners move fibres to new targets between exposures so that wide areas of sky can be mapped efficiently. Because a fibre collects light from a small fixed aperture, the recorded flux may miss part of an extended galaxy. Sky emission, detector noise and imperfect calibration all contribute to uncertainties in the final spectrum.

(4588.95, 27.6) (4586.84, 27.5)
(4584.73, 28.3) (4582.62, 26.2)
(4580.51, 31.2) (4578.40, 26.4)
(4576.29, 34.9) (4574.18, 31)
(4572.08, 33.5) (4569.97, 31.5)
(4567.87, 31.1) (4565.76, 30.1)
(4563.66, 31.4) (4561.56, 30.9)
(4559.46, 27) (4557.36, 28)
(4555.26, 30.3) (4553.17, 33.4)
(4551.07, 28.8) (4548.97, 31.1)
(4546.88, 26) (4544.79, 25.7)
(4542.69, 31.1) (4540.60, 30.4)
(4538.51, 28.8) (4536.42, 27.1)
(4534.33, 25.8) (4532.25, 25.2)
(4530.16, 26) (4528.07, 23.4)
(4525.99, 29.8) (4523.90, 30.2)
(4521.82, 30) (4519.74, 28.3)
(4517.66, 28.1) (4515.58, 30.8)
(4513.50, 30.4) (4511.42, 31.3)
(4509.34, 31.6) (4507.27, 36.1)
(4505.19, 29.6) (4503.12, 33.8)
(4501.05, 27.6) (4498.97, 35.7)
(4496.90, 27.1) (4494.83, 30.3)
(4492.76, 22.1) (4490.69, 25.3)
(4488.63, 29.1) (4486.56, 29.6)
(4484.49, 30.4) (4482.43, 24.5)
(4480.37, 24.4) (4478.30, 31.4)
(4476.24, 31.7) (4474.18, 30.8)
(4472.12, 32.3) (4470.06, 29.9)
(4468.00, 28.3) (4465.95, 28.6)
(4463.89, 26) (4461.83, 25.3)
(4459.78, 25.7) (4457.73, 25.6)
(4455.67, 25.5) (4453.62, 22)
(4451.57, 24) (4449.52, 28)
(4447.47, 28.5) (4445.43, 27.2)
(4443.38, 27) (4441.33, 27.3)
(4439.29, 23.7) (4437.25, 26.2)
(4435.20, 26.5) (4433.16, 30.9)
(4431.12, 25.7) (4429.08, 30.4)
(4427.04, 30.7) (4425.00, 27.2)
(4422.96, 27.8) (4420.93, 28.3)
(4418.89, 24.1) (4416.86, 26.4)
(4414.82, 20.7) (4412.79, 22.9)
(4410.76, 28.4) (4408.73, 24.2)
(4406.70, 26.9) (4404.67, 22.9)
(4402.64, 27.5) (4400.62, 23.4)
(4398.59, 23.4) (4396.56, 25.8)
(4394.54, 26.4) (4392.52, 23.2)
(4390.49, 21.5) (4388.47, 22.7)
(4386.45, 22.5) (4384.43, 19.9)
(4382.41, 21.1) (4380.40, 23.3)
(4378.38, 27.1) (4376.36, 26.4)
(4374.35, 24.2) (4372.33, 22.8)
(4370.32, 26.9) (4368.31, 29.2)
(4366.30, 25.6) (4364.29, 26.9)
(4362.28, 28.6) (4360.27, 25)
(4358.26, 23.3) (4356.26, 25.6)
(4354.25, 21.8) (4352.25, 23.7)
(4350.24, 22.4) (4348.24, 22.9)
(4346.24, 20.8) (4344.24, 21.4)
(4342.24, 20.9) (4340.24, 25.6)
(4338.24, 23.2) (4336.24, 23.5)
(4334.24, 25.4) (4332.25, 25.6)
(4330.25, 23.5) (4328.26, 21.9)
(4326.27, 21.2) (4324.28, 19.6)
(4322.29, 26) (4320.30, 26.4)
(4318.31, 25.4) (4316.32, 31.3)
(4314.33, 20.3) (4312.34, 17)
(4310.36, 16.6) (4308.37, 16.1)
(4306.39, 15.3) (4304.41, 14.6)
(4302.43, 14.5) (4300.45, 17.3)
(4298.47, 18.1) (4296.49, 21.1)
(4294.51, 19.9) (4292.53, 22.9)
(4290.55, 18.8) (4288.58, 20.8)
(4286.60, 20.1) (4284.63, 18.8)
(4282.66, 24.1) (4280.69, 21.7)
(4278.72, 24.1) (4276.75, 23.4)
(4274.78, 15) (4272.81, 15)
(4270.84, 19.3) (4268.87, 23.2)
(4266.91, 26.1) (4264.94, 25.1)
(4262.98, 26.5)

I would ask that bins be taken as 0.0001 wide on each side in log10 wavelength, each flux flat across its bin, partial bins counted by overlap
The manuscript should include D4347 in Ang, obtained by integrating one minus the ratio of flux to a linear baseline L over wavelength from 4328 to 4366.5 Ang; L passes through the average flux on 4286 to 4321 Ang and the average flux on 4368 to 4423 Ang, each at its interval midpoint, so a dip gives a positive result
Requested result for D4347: -3.3 Ang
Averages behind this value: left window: 19.7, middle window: 23.9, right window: 24.5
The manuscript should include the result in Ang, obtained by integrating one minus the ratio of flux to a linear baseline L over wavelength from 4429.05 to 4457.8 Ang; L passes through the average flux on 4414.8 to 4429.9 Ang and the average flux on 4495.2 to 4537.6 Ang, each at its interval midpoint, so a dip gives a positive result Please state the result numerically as 1.35 Ang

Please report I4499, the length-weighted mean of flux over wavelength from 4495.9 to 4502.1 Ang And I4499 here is 30.1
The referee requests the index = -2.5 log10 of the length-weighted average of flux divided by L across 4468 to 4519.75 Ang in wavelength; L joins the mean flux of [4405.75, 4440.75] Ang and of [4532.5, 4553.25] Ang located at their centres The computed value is -0.08 mag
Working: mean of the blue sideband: 26.5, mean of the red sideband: 28.5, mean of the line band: 29.7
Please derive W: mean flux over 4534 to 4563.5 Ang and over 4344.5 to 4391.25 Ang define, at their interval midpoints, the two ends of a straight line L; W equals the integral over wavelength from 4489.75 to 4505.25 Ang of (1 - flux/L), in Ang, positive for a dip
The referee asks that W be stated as -0.72 Ang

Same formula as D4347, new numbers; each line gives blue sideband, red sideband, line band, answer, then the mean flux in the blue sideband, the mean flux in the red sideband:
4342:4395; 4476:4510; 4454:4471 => 0.84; 24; 29.4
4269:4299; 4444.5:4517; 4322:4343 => -0.83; 20.3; 28.6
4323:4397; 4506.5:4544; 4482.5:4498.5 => 0.09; 23.8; 29.1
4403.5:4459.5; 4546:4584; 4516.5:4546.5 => 1.39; 26.3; 30.2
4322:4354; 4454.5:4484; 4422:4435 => -1.14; 22.9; 27.9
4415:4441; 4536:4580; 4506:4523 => -1.05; 27.1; 30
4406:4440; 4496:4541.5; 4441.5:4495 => 0.98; 26.6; 29.4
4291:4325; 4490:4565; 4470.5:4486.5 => -1.34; 20.1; 29.1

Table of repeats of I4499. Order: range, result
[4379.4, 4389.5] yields 21.9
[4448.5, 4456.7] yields 24.9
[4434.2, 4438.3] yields 26.3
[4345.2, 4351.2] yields 22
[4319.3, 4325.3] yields 24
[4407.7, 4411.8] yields 26.3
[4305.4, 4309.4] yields 15.7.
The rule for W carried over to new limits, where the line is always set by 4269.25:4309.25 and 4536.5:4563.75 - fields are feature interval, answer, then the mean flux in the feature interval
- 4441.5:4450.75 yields -0.85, 27.6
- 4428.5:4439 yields -1.18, 27.5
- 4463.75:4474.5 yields -1.38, 29.5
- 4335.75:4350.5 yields -0.94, 22.6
